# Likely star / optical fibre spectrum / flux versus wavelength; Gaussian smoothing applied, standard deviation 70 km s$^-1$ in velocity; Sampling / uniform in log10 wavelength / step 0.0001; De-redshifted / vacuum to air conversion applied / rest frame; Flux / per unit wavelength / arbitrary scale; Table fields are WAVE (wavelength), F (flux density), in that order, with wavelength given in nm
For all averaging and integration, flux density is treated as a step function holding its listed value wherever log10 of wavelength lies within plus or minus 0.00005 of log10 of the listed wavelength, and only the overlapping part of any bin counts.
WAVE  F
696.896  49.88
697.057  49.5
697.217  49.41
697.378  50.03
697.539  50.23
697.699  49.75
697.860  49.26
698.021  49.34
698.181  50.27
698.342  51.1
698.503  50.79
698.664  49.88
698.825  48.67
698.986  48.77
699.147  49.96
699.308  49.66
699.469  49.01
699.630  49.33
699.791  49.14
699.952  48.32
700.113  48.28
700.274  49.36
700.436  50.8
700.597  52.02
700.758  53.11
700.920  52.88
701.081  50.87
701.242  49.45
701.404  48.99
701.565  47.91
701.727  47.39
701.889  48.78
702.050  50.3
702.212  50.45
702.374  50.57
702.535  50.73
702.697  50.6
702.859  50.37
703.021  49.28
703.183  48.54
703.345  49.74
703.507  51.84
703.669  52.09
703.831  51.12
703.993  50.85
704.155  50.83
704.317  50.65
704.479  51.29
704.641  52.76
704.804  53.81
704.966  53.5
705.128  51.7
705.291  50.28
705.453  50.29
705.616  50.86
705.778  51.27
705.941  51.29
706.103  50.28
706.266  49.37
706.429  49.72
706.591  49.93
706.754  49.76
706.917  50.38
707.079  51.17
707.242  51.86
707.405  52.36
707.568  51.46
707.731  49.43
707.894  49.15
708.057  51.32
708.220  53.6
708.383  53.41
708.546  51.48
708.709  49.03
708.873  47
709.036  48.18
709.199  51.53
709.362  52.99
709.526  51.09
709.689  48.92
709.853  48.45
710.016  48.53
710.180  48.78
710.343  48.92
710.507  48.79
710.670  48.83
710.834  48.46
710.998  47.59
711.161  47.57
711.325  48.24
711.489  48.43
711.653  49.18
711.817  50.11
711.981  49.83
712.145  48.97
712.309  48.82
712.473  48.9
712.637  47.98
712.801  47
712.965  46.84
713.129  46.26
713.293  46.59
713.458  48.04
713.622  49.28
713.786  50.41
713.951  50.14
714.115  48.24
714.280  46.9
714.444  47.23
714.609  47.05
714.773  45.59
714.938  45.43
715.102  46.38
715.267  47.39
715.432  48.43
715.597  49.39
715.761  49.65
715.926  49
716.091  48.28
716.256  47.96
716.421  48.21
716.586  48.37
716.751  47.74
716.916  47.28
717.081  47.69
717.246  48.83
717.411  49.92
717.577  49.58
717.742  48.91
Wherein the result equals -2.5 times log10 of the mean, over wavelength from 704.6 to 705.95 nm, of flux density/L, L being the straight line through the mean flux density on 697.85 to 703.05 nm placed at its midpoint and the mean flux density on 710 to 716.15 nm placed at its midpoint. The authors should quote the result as -0.05 mag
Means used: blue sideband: 49.9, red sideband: 48.2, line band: 51.7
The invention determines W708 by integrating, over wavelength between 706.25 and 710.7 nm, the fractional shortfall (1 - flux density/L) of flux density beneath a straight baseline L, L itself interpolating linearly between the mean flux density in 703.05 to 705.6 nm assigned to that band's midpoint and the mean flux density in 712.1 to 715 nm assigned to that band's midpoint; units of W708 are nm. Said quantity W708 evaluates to -0.05 nm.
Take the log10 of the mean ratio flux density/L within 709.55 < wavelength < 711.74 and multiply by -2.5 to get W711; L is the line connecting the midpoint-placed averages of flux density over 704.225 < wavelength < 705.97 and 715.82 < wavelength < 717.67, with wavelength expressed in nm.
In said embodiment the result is 0.03 mag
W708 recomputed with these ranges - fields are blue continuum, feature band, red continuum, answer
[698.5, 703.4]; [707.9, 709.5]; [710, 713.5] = -0.071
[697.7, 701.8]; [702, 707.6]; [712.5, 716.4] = -0.203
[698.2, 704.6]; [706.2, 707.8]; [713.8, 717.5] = -0.042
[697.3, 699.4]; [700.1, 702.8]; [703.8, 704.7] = 0.020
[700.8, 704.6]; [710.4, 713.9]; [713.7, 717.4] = 0.016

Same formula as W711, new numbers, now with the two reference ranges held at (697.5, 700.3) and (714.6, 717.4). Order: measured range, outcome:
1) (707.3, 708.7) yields -0.060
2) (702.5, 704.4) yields -0.032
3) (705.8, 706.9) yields -0.029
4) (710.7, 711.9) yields -0.004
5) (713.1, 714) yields -0.008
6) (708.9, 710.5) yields -0.024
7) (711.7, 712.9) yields -0.012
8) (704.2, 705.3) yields -0.067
